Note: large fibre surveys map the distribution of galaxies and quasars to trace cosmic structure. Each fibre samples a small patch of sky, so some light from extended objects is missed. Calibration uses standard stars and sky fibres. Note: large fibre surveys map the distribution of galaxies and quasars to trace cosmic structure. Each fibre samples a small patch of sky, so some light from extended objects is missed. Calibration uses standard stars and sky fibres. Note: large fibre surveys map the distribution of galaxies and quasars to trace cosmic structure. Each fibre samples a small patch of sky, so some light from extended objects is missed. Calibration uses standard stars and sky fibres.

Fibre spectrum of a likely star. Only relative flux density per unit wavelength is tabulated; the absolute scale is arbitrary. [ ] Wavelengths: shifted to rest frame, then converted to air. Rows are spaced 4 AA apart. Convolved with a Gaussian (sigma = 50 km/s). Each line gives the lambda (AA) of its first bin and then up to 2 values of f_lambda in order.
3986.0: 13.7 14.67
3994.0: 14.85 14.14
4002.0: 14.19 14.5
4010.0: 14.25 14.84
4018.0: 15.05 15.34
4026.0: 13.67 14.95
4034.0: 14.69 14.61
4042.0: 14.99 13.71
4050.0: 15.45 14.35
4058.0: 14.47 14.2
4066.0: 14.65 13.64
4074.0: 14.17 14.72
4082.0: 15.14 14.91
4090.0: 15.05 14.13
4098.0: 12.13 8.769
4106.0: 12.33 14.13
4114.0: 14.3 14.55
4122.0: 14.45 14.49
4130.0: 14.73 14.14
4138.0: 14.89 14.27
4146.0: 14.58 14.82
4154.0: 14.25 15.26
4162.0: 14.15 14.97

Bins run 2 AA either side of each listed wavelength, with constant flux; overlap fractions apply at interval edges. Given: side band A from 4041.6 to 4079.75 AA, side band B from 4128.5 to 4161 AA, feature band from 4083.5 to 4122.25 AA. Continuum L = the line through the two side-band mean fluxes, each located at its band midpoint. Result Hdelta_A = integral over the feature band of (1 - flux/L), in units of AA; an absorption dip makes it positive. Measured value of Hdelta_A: 2.8 AA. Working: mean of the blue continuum 14.4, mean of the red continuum 14.6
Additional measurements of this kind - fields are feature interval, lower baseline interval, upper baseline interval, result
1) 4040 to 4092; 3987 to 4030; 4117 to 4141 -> -0.1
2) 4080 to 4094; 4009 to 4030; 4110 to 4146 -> -0.3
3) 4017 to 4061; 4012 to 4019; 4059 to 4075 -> -0.2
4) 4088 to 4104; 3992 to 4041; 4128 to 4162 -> 2.3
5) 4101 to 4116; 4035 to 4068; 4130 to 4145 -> 1.9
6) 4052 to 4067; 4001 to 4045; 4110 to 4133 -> 0.2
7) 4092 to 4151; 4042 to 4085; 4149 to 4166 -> 3.3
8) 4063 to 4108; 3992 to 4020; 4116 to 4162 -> 2.9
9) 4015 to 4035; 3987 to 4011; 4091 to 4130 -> -0.8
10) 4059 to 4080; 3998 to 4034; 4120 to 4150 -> 0.4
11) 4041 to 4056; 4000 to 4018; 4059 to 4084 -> -0.2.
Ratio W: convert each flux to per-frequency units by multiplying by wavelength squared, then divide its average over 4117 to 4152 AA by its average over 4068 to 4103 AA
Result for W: 1.08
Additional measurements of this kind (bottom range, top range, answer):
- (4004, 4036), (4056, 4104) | 0.97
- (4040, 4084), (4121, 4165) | 1.04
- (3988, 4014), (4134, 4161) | 1.09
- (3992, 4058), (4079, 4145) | 1.00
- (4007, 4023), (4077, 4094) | 1.04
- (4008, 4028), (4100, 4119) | 0.91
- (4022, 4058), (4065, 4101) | 0.99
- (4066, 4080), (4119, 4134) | 1.04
